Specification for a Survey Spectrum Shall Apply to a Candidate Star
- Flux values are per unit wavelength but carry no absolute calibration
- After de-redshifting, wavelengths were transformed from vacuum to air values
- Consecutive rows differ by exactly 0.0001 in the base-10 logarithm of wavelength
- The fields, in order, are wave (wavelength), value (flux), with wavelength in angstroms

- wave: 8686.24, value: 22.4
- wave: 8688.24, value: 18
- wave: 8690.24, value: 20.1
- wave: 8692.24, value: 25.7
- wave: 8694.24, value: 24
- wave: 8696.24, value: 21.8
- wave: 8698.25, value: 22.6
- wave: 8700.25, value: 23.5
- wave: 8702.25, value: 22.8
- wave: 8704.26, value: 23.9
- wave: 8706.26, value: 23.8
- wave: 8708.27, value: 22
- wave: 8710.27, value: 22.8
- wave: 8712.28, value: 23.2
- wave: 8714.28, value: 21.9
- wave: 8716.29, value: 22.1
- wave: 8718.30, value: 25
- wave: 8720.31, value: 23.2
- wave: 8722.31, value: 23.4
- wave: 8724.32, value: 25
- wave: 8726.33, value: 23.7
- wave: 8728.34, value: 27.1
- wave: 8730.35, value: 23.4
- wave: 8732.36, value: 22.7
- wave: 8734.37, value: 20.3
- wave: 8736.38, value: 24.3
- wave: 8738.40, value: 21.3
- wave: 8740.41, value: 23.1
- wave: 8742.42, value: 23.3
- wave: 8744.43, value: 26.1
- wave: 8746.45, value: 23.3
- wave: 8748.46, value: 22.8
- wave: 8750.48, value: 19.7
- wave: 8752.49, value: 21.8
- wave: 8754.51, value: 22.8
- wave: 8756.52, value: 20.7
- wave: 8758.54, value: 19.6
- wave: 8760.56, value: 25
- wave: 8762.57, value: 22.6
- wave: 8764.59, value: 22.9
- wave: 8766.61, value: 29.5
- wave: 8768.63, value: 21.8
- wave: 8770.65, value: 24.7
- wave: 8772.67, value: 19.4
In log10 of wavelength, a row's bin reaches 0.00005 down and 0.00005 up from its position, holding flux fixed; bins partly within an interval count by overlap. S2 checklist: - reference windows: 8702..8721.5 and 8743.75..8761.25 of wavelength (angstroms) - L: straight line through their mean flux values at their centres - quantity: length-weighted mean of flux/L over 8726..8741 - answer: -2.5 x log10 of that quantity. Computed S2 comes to -0.03 mag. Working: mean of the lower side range 23.1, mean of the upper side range 22.3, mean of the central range 23.2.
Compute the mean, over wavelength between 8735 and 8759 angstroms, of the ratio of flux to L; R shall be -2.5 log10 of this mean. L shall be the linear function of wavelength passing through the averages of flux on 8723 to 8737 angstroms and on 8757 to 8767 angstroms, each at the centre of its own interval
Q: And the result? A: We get 0.05 mag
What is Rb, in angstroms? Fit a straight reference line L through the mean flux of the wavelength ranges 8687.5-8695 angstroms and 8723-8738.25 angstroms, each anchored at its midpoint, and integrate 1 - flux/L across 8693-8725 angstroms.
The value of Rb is -0.6 angstroms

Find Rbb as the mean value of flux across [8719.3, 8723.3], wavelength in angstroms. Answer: 23.3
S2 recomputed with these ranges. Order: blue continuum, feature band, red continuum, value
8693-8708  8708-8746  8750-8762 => -0.04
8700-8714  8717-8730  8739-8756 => -0.07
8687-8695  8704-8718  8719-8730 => 0.03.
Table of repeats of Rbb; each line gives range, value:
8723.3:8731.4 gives 24.8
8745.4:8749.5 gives 23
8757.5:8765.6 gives 22.5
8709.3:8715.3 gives 22.6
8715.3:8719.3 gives 23.5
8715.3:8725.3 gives 23.7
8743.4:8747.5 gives 24.7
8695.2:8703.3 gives 22.7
